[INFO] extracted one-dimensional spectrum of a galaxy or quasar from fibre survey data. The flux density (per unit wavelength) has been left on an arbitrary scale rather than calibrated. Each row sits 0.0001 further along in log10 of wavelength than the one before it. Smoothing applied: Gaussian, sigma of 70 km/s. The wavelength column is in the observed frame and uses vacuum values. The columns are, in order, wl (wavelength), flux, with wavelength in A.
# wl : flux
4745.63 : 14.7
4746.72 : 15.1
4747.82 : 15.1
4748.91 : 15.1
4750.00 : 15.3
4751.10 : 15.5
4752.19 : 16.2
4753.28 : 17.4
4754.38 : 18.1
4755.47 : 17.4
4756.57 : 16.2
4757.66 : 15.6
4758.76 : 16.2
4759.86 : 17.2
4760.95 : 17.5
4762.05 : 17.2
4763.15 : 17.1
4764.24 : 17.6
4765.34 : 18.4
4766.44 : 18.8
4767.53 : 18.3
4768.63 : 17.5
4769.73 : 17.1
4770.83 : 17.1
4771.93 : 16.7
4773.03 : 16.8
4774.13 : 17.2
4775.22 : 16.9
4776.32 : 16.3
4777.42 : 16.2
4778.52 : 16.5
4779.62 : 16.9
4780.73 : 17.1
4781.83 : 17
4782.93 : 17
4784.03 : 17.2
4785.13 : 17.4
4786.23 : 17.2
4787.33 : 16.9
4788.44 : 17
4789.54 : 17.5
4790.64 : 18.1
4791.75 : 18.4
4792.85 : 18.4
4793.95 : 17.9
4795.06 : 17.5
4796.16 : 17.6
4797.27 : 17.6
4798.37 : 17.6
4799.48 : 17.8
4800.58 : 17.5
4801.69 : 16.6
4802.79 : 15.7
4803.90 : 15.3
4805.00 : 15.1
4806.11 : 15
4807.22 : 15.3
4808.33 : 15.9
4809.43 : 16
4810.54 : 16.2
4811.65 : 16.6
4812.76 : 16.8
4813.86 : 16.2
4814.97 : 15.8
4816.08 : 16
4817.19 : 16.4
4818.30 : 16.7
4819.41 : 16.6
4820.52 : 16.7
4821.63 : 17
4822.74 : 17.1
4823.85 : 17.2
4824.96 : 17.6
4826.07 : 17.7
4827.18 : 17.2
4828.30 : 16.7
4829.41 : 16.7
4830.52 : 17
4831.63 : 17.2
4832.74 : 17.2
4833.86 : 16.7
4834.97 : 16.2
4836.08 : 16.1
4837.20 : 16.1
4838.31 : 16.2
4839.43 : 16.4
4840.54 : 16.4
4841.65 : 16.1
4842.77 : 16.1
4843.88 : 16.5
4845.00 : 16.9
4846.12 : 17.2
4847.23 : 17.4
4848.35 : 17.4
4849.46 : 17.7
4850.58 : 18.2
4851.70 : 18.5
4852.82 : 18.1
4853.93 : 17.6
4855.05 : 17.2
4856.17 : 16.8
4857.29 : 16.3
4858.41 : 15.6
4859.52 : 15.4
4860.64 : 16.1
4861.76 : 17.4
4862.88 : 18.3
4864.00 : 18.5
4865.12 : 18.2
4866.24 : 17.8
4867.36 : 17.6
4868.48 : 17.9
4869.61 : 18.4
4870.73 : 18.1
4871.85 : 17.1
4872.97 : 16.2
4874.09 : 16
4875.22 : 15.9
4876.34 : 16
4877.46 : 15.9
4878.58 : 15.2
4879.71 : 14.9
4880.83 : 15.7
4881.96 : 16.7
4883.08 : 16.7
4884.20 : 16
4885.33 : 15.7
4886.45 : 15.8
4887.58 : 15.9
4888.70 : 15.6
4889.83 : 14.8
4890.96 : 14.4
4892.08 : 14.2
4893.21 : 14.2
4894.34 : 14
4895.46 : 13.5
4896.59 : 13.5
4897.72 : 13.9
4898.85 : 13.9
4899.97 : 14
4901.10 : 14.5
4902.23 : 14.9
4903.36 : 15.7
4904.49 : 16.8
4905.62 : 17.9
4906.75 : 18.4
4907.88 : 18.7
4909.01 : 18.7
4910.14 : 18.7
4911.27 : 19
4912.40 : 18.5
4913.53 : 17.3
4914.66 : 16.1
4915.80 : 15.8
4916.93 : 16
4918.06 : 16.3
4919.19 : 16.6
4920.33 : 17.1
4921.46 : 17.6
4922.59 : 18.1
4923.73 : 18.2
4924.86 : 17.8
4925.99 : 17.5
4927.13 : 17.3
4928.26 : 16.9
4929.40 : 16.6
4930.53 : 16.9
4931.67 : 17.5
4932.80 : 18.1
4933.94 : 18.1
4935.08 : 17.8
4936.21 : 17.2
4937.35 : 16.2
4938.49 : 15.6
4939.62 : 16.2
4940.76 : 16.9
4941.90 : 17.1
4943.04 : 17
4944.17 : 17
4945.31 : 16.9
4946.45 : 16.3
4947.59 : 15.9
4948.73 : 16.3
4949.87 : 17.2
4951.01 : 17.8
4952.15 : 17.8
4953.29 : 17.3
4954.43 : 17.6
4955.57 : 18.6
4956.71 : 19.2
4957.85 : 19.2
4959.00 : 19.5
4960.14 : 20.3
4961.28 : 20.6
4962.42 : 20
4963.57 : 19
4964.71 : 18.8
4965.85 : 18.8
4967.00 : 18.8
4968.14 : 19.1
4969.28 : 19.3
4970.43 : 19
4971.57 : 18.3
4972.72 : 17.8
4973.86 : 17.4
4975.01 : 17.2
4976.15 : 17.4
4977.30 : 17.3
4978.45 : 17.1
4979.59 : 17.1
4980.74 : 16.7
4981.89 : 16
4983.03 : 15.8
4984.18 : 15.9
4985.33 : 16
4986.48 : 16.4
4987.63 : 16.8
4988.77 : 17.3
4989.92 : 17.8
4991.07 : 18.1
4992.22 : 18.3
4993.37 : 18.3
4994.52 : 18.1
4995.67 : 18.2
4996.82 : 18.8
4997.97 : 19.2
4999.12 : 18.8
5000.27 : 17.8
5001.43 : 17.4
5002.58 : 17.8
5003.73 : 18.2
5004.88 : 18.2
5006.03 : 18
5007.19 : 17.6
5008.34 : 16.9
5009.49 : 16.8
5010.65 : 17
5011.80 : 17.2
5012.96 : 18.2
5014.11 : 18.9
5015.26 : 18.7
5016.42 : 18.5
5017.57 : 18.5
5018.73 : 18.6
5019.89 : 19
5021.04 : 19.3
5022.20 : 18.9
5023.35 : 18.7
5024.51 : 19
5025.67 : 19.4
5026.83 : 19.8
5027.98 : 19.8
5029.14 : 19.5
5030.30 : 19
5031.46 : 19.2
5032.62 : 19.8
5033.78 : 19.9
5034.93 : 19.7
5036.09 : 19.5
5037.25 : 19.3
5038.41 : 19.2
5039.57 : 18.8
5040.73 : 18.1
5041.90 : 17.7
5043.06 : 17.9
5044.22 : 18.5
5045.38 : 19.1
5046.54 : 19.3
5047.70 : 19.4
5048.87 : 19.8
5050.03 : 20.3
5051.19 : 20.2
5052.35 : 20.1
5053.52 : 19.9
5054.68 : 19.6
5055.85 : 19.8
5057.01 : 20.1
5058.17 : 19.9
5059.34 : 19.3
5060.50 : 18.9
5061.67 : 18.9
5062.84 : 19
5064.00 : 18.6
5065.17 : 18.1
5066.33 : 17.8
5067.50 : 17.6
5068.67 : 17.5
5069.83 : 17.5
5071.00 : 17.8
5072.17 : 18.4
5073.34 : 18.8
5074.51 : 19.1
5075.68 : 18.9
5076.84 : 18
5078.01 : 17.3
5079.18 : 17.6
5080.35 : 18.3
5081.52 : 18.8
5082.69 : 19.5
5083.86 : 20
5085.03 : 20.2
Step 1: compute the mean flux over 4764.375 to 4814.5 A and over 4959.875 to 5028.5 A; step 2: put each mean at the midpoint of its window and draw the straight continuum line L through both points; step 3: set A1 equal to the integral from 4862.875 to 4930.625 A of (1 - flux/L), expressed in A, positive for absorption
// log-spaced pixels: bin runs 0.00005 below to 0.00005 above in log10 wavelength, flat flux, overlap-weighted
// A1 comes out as 4.4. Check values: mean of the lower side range 17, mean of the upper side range 18.1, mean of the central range 16.4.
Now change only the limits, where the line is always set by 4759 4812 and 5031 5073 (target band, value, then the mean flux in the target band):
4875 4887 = 1.3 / 15.9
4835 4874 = 1.0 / 17.1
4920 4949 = 1.7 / 17.1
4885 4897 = 2.1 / 14.7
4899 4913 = 0.7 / 17.1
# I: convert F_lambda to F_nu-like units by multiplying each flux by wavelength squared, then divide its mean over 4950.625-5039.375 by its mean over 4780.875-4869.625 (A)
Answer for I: 1.16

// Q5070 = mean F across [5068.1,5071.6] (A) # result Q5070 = 17.6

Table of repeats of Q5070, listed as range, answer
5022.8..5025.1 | 18.8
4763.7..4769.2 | 18.1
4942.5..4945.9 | 17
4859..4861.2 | 15.7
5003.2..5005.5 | 18.2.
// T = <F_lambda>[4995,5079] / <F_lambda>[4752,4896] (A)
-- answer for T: 1.1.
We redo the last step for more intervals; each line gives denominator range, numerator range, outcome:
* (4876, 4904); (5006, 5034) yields 1.24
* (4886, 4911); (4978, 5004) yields 1.12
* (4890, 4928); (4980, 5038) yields 1.12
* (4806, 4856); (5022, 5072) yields 1.14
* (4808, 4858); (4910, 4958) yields 1.03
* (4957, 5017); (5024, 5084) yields 1.05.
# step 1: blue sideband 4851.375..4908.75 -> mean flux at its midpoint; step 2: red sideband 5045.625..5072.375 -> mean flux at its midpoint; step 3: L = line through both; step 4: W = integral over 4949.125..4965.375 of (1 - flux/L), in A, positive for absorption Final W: -1.2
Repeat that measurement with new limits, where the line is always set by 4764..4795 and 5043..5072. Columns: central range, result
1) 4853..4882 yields 1.7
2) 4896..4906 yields 1.7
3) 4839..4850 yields 0.6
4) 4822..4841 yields 0.9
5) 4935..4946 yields 0.9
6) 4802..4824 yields 1.7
